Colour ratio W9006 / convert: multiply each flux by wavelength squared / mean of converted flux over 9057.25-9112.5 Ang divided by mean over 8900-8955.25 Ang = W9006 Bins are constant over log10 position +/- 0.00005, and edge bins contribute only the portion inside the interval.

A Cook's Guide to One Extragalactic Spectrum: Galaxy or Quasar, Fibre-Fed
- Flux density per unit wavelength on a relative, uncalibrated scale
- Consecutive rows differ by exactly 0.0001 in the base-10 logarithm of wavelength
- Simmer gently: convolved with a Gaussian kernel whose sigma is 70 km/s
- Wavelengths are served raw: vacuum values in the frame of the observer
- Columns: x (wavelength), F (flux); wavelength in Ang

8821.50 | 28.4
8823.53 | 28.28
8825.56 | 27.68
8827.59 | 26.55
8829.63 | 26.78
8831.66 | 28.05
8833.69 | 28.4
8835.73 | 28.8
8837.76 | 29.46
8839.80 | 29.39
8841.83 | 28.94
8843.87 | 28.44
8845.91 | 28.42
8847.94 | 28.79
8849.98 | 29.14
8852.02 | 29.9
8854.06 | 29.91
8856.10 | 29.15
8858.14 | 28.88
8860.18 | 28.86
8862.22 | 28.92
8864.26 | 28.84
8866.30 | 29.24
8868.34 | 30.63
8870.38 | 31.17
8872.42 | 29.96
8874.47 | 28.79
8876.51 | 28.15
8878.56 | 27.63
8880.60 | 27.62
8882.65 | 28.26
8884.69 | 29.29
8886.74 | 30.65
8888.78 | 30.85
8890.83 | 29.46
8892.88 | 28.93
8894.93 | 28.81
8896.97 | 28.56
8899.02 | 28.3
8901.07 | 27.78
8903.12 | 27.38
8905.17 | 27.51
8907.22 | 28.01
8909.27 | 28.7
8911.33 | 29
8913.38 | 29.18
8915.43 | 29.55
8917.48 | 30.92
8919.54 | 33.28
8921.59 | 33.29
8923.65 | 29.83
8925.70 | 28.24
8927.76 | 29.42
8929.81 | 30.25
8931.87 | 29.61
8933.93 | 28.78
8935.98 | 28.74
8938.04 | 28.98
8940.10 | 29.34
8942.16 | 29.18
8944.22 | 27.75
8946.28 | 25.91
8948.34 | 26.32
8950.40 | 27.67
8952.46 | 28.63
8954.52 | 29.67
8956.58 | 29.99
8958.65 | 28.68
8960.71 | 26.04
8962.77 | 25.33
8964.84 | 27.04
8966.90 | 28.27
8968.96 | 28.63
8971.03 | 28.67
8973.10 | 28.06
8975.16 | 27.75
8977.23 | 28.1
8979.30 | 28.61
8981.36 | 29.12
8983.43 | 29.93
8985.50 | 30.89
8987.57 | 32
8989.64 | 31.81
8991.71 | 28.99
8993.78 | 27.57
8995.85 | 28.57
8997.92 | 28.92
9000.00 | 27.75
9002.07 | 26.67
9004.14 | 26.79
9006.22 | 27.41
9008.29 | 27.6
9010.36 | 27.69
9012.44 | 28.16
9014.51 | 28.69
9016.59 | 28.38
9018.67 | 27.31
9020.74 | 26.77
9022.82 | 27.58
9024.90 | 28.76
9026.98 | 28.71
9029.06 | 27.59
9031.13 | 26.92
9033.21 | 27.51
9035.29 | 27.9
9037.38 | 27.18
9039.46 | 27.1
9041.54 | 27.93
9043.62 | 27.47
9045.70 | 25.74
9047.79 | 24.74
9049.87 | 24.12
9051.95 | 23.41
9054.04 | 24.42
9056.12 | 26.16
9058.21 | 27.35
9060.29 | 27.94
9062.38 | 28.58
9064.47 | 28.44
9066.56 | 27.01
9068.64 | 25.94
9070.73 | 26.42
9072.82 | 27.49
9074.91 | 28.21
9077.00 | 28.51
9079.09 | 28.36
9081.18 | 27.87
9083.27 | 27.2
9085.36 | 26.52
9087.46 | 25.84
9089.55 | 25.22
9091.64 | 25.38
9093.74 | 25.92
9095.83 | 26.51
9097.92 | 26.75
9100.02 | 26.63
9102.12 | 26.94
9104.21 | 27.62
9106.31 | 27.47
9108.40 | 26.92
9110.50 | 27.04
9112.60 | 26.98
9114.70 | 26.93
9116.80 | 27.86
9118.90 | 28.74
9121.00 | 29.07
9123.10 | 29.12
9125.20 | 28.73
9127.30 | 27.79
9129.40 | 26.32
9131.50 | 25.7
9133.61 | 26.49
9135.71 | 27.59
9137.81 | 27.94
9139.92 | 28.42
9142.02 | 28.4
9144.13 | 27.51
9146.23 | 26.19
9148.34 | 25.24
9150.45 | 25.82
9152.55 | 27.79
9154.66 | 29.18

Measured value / 0.97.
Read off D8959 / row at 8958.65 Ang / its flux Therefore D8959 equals 28.68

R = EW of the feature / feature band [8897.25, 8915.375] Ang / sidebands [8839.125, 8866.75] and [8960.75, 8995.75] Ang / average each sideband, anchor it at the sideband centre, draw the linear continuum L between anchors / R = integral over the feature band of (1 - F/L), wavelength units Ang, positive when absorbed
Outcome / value 0.37 Ang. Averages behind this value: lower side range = 29.1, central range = 28.3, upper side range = 28.7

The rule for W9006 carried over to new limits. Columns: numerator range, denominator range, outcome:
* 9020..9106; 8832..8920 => 0.96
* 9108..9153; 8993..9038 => 1.01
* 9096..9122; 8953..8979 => 1.01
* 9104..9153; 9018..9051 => 1.03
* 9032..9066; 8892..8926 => 0.94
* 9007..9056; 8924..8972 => 0.97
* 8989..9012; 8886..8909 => 1.00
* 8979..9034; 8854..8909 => 1.01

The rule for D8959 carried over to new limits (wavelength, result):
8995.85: 28.57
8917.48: 30.92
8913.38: 29.18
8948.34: 26.32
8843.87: 28.44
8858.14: 28.88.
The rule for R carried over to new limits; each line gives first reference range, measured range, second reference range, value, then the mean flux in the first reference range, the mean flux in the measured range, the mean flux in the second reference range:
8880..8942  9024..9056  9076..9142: 1.6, 29.3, 26.6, 27.3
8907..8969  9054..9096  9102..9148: 1.3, 28.9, 27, 27.5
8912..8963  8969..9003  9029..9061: -1.3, 29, 29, 26.4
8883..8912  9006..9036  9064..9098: -0.3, 28.8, 27.8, 26.9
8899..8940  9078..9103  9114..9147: 1.3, 29.4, 26.6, 27.7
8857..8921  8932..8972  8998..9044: 0.5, 29.2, 28.1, 27.7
